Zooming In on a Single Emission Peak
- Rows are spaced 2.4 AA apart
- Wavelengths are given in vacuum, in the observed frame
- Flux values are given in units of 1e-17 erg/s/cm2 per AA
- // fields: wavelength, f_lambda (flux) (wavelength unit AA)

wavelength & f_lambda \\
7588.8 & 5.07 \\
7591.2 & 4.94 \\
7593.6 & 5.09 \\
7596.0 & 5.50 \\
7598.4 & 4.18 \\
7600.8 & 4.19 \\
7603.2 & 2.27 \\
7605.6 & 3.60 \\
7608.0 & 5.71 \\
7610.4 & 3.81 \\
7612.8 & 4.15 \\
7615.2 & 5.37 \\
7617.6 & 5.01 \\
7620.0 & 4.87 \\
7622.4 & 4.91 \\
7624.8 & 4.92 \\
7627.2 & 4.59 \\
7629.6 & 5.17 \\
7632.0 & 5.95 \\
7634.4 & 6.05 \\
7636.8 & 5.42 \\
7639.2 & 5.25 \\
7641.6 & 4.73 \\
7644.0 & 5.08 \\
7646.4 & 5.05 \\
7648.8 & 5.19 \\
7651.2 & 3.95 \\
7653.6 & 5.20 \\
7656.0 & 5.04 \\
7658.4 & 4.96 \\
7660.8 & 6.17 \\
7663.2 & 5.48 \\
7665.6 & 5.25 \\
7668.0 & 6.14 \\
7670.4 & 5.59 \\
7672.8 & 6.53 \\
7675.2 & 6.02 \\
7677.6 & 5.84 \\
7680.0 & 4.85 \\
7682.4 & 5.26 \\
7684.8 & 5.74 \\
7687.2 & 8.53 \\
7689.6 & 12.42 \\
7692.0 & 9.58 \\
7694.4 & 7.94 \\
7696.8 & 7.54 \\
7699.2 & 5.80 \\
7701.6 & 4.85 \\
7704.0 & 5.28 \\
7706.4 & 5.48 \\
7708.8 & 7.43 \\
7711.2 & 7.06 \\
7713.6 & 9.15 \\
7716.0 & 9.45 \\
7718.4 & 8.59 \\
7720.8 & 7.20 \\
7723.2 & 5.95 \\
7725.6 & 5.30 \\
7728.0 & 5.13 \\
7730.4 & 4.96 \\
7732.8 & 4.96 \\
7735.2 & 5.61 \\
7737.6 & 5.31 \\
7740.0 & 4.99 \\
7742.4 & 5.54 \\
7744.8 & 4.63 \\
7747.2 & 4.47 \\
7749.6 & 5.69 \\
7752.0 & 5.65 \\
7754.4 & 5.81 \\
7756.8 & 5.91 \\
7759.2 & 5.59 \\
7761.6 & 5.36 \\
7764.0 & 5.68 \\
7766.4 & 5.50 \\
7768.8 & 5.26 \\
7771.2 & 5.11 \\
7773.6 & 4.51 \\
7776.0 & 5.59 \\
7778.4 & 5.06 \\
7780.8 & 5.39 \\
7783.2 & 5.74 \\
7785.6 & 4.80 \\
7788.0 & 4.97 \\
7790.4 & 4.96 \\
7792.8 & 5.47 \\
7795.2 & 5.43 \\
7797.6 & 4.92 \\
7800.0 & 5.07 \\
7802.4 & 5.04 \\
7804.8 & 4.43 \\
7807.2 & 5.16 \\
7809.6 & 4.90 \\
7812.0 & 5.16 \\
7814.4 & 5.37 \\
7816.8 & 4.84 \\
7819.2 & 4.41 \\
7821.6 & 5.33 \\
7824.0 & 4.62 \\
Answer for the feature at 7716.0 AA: [N II] 6583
